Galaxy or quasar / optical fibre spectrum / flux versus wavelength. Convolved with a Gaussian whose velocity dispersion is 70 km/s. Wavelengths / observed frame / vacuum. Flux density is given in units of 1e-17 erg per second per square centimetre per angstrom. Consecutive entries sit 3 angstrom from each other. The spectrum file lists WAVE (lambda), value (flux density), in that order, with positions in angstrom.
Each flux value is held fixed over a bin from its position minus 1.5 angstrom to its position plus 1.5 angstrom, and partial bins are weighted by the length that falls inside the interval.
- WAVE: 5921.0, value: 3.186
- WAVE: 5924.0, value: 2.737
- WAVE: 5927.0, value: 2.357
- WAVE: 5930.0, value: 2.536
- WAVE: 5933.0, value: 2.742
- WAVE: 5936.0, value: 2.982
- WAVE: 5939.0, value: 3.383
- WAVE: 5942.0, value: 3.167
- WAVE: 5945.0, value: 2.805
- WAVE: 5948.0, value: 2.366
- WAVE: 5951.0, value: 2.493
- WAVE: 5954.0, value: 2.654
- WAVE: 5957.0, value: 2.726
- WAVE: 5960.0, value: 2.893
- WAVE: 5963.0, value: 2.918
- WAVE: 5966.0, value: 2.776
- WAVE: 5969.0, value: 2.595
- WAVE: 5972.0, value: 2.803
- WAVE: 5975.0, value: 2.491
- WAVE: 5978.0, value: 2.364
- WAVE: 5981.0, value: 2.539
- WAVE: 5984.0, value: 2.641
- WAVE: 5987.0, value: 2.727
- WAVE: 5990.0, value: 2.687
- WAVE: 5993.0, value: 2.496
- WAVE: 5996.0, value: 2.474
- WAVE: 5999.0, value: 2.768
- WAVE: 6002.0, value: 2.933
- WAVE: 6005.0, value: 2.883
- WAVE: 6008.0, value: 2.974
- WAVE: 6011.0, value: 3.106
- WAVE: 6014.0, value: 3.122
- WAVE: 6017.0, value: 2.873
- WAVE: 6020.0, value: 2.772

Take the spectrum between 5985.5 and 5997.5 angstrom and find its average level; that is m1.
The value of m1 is 2.6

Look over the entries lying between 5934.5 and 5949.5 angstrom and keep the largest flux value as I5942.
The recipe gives 3.383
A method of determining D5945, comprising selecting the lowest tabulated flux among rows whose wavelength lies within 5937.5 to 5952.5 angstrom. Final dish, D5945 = 2.366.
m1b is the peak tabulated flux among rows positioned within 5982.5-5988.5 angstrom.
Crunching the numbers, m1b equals 2.727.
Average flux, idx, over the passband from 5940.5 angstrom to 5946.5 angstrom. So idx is 2.99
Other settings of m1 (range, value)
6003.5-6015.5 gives 3.02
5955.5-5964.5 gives 2.85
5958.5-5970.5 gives 2.8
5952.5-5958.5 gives 2.69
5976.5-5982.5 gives 2.45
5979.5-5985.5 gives 2.59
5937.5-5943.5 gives 3.27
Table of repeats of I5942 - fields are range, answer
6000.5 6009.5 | 2.974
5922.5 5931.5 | 2.737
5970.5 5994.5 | 2.803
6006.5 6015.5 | 3.122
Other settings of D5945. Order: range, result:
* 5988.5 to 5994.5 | 2.496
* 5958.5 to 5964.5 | 2.893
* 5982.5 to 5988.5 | 2.641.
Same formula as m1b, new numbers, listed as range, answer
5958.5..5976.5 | 2.918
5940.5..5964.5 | 3.167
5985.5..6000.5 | 2.768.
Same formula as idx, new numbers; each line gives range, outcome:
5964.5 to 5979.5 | 2.61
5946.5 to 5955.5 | 2.5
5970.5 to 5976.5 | 2.65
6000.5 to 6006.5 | 2.91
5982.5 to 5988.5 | 2.68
